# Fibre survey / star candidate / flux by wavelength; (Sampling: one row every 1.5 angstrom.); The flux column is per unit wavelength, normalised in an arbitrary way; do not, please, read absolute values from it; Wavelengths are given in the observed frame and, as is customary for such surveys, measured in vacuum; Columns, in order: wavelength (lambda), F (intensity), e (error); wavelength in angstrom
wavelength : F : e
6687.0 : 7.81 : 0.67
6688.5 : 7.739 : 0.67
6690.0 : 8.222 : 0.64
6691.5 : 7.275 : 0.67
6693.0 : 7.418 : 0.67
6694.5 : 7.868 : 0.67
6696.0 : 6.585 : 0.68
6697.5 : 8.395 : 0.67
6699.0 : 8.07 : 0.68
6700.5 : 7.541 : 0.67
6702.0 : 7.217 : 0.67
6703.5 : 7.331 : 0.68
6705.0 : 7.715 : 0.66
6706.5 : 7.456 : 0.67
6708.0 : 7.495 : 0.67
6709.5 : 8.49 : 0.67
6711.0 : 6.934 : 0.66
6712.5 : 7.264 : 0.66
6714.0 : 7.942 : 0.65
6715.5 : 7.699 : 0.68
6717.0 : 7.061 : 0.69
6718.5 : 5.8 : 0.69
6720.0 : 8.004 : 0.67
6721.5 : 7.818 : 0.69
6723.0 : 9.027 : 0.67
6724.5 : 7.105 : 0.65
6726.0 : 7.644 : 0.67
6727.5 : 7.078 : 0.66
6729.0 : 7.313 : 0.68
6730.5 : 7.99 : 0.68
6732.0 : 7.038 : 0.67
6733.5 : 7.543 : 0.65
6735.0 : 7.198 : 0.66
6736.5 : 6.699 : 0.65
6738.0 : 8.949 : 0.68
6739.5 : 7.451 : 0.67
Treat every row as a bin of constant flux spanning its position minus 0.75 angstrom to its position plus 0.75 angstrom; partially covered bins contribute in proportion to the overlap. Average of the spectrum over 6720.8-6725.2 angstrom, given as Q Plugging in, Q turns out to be 8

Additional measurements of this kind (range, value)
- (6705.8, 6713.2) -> 7.53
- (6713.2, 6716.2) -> 7.81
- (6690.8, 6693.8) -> 7.36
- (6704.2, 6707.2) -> 7.58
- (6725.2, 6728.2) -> 7.36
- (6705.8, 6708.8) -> 7.49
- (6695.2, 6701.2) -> 7.65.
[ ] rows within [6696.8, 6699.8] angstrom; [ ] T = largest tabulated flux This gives 8.395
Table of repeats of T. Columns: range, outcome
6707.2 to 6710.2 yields 8.49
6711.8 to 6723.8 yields 9.027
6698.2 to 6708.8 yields 8.07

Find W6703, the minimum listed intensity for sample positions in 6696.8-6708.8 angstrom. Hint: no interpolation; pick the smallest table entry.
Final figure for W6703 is 7.217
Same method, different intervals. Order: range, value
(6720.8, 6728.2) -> 7.078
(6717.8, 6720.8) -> 5.8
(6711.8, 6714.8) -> 7.264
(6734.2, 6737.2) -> 6.699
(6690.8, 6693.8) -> 7.275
